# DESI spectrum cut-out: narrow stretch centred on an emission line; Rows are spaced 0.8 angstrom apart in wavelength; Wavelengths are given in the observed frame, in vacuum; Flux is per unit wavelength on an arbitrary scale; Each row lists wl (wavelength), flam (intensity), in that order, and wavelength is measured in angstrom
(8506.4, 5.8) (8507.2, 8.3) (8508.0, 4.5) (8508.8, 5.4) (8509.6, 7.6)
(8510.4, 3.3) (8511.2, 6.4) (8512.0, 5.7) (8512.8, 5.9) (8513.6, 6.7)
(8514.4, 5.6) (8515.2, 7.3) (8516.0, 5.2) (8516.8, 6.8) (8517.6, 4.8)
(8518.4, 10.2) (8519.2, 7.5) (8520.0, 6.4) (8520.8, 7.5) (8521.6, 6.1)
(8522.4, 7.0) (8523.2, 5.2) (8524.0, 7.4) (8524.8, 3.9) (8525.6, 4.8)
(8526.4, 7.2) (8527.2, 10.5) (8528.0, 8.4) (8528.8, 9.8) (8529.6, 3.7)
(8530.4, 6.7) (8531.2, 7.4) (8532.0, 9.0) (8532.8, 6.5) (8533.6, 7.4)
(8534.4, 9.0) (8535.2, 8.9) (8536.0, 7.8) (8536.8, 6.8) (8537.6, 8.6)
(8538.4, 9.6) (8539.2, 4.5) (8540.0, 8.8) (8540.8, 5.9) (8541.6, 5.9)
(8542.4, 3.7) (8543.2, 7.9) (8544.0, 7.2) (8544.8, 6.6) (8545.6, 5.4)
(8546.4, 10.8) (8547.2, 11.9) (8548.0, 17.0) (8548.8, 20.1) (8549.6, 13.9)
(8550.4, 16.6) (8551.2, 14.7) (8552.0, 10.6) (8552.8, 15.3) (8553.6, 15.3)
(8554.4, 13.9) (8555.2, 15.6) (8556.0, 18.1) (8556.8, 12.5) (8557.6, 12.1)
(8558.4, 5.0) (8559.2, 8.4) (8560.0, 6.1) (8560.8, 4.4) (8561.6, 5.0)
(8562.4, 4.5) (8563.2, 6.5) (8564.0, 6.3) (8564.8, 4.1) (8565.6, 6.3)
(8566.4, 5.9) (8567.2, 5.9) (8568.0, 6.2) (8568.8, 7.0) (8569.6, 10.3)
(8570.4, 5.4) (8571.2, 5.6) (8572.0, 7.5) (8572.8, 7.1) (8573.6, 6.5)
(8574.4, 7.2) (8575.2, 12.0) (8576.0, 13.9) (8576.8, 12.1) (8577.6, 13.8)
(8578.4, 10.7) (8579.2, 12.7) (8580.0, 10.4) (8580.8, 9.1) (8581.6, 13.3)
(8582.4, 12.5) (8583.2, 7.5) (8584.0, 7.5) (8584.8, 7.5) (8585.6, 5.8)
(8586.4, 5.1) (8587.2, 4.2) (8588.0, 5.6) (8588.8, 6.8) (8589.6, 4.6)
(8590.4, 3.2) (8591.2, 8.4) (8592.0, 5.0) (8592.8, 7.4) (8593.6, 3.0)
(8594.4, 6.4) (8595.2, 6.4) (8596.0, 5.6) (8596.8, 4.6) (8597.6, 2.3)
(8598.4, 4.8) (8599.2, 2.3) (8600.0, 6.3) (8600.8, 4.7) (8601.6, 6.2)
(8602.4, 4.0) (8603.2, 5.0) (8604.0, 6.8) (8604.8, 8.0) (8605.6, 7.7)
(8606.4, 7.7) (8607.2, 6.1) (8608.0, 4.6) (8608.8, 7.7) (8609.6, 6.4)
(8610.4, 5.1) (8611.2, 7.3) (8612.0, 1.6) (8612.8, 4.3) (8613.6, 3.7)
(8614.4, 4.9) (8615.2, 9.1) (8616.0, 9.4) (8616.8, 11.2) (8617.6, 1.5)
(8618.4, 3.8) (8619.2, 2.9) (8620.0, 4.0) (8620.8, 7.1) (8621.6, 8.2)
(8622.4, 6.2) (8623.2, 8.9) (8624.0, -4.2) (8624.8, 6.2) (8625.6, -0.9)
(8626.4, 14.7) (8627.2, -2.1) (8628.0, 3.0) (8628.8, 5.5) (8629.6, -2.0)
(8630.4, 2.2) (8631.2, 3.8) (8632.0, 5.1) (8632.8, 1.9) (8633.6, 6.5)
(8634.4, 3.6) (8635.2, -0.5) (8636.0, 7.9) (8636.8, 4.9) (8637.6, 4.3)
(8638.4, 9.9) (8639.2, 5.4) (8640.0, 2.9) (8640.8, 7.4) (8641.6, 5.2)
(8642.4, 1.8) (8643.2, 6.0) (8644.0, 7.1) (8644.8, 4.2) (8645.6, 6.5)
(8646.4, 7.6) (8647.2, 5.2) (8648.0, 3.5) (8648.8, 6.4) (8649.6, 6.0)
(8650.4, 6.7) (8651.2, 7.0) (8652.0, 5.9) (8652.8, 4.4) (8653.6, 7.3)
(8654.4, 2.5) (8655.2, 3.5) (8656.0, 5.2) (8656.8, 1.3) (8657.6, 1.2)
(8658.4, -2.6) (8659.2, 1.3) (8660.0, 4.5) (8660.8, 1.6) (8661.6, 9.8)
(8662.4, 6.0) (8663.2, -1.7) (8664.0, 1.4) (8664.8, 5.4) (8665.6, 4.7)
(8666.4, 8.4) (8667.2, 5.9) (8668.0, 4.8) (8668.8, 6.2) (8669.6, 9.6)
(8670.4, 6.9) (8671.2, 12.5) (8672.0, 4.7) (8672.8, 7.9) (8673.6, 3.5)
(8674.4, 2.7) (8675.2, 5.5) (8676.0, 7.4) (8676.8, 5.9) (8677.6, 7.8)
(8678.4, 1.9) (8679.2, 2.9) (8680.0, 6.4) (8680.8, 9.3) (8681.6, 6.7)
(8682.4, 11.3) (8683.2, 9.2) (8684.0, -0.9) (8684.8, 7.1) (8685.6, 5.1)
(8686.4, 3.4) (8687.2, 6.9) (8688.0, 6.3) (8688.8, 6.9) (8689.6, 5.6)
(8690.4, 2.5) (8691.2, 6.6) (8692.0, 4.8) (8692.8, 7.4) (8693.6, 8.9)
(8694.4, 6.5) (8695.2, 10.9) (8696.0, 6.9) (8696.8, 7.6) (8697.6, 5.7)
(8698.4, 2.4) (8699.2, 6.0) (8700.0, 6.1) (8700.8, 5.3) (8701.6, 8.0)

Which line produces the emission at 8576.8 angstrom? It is [N II]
